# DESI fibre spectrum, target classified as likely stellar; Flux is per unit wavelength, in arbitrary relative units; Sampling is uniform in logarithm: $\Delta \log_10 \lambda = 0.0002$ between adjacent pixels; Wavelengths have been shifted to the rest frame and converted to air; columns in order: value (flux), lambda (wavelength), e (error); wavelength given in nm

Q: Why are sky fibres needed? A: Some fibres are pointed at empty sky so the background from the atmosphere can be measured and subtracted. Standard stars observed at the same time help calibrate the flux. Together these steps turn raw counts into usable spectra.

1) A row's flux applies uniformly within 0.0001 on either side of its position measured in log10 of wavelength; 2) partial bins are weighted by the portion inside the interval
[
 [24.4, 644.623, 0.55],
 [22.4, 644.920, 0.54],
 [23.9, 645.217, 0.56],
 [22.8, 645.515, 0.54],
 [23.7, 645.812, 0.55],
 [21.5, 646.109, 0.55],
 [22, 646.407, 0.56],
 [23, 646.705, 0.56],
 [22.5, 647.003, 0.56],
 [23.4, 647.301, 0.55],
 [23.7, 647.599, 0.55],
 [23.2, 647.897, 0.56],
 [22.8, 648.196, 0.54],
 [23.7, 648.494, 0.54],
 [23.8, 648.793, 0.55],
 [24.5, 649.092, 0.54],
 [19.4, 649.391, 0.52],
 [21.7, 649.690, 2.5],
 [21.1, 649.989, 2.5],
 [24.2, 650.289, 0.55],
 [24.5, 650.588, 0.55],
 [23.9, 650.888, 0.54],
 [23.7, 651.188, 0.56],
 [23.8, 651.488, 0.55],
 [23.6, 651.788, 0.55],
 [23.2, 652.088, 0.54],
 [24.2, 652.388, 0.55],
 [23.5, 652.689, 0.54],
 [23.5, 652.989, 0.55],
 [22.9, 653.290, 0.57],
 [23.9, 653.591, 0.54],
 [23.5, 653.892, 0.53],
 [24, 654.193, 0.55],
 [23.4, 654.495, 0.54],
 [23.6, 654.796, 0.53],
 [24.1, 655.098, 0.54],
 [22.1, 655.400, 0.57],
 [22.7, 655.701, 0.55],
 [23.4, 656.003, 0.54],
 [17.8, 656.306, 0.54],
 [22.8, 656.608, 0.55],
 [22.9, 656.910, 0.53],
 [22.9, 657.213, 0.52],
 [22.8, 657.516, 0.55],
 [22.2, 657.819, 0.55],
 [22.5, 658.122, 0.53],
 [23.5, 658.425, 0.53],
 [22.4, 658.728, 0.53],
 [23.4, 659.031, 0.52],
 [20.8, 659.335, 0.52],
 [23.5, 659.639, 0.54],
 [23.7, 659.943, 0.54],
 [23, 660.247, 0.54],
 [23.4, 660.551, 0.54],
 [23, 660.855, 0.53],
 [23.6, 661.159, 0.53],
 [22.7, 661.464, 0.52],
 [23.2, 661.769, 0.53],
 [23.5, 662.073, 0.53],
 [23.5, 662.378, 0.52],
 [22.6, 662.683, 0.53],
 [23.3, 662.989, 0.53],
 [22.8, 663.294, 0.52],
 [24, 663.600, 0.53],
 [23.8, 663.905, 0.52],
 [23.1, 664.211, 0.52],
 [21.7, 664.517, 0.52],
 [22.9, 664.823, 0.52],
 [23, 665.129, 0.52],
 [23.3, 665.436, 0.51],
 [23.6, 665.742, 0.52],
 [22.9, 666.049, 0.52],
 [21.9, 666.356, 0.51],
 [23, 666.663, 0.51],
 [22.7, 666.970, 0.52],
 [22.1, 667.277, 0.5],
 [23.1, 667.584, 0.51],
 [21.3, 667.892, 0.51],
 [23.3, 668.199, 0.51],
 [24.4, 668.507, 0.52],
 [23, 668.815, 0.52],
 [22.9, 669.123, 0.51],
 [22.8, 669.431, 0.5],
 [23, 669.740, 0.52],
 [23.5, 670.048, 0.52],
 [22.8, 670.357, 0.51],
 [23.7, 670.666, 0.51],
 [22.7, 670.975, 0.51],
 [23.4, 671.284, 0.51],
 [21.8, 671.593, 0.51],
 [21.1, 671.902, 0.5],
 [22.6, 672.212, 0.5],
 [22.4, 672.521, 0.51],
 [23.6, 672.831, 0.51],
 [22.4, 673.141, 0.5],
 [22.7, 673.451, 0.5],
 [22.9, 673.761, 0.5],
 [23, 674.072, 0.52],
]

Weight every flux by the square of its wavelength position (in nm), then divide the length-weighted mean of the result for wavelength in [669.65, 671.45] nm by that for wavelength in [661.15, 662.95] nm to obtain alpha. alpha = 1.0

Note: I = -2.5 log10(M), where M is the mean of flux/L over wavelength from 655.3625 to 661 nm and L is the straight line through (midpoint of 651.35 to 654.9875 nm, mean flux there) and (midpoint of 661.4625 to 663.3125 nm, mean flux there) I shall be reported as 0.04 mag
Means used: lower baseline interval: 23.6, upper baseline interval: 23.1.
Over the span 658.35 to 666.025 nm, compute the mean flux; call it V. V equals 23.1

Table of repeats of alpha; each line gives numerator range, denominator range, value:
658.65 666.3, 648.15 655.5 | 1.02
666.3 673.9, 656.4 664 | 1.02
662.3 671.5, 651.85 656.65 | 1.04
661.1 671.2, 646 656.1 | 1.04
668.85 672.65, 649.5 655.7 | 1.03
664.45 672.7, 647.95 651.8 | 1.04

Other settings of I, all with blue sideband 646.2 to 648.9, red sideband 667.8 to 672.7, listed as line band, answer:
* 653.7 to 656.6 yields 0.01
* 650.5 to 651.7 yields -0.04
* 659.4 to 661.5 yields -0.01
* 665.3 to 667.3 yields 0.00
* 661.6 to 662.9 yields -0.01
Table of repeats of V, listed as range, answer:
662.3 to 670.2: 23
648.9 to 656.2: 23.2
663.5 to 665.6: 23.1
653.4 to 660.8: 22.8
